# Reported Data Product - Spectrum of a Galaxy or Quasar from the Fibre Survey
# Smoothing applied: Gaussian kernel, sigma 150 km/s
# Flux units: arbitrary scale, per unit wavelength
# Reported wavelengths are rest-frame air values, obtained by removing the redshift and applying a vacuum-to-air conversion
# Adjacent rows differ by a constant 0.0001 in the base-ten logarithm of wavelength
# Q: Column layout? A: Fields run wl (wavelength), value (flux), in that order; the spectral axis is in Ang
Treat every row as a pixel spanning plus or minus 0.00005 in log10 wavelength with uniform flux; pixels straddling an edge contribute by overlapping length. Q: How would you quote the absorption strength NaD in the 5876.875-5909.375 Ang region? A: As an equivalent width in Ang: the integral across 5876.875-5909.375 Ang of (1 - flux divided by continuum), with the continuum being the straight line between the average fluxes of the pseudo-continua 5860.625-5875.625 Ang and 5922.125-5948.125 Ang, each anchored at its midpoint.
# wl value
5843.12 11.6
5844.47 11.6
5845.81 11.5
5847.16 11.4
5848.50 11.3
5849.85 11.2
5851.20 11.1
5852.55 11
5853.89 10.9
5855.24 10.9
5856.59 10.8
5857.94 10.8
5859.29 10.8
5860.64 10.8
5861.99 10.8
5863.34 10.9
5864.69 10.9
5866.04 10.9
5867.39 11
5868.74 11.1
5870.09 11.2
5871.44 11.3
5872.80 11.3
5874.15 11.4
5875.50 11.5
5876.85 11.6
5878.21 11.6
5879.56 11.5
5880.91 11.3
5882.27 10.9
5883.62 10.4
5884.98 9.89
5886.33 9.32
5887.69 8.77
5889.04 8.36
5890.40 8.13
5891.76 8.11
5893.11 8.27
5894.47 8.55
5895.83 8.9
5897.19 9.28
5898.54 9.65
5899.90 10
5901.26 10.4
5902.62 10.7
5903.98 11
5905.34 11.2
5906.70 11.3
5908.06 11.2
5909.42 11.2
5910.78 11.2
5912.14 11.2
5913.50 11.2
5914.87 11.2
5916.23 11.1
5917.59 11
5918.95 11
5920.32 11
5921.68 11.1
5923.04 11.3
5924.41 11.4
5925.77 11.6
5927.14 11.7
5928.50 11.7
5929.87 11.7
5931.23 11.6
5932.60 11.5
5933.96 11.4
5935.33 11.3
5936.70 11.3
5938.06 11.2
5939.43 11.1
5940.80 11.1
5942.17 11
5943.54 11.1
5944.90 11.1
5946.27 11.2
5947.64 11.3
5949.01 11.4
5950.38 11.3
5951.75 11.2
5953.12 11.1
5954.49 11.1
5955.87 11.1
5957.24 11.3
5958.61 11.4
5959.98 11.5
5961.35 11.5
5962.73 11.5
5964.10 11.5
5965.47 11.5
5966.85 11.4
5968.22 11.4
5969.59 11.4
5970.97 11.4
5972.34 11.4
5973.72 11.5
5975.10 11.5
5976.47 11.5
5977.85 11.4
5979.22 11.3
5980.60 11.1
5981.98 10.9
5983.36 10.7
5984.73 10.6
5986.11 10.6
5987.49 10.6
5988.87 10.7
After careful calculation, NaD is 3.4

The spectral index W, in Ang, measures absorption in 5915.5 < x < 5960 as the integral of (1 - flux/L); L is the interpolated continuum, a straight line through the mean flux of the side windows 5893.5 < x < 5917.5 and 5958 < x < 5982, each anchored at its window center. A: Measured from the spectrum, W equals -1.26 Ang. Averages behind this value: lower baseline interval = 10.5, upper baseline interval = 11.4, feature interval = 11.3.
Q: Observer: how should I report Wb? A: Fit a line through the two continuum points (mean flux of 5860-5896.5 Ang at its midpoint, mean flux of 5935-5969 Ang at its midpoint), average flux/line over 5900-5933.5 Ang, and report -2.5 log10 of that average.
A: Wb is -0.04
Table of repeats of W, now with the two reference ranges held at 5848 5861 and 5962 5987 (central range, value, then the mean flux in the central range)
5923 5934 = -0.4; 11.6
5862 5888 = 0.2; 10.9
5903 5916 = -0.1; 11.2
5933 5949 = -0.1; 11.2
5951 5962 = -0.1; 11.3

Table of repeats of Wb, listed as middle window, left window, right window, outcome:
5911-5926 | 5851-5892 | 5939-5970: -0.02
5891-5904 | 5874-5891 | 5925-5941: 0.14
